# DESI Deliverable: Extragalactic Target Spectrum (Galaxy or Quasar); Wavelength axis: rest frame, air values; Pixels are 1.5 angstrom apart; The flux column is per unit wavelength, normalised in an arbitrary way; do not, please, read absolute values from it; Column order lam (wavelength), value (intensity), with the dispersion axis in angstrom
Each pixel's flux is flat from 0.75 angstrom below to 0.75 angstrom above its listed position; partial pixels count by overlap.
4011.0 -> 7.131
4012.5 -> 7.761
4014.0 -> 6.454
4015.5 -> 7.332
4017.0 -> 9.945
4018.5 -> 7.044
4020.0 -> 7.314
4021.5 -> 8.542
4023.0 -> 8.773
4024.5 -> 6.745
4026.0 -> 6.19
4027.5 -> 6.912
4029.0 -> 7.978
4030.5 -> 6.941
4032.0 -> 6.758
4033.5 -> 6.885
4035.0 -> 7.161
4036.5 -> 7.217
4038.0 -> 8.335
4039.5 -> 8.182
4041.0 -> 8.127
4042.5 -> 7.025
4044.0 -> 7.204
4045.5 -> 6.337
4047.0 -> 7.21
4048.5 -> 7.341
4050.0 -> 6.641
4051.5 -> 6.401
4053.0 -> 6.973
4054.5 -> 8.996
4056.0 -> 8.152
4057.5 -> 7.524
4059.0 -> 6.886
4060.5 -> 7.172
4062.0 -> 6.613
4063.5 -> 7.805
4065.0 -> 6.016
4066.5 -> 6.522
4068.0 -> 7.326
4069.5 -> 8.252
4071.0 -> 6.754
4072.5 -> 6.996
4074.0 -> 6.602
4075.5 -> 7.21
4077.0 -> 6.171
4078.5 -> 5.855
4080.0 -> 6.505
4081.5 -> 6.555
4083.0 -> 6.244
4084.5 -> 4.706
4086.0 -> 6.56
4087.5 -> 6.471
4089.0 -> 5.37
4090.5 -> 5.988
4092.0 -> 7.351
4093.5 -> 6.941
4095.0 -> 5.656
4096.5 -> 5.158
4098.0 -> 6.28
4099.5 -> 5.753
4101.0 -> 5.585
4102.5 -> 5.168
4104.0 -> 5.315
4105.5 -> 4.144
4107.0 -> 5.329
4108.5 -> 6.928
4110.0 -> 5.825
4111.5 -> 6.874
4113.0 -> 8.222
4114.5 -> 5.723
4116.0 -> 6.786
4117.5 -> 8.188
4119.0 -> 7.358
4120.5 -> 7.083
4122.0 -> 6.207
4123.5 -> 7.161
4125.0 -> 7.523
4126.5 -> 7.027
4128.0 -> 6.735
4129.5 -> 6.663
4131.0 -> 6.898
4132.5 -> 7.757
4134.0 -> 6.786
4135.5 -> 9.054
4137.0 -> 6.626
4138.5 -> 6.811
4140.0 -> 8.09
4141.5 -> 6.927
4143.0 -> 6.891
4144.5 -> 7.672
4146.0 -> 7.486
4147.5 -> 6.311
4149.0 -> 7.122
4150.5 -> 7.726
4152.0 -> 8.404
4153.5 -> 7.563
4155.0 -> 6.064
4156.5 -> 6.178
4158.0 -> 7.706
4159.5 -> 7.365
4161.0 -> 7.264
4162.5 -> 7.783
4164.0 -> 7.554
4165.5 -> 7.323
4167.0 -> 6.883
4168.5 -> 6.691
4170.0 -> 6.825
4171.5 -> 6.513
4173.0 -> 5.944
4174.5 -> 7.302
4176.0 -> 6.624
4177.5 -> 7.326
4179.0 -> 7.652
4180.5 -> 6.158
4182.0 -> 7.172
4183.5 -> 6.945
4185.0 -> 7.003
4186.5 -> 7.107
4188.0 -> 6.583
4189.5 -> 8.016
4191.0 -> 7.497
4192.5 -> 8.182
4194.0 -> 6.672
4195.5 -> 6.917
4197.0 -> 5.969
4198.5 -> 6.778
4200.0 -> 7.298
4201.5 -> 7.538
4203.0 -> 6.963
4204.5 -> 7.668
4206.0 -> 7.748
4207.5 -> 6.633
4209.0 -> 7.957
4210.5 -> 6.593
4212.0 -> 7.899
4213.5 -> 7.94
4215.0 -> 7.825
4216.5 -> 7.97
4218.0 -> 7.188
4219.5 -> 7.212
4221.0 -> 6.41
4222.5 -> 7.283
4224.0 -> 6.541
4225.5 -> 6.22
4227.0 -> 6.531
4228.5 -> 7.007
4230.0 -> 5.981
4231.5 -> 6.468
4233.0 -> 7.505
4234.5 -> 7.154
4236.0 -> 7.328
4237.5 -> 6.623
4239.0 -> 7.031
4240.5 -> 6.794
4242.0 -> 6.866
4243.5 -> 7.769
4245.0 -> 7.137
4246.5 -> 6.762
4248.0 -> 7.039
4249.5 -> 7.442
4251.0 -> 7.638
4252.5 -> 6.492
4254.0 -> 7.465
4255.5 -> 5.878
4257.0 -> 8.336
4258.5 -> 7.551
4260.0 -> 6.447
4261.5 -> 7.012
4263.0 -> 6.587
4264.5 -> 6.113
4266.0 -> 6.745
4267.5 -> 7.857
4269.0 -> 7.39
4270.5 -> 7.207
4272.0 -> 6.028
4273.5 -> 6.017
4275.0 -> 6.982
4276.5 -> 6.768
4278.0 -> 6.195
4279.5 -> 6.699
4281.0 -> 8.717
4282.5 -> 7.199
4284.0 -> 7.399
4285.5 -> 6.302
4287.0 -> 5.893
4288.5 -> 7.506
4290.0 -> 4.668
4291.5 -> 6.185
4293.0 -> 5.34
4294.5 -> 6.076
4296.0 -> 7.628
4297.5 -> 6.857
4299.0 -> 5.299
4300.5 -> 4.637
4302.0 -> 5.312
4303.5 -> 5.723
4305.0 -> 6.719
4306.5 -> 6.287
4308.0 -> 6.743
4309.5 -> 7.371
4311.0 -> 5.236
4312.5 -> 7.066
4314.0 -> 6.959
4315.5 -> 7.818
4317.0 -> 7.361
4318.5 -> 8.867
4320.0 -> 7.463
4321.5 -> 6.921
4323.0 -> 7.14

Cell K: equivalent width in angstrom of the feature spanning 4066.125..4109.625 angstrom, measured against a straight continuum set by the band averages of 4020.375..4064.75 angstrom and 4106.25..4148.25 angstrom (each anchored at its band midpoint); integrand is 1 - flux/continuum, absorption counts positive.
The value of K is 6.0 angstrom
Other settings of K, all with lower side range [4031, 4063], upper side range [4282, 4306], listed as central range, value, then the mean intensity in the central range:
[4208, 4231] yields -2.1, 7.09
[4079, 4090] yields 1.7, 6.05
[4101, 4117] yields 2.2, 6.04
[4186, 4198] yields -0.9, 7.11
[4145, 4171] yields -1.5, 7.19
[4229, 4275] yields -4.4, 6.96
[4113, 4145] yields -1.1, 7.16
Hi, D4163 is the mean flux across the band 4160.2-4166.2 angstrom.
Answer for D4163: 7.48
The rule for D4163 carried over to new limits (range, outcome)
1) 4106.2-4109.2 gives 6.08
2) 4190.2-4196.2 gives 7.33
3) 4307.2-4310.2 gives 7.04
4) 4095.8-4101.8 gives 5.69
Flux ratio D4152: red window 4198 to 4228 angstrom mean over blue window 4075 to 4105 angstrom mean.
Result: 1.20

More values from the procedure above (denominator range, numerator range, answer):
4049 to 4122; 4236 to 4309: 1.02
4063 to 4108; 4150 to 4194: 1.15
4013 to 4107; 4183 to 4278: 1.03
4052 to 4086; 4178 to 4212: 1.04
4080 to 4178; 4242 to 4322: 1.01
